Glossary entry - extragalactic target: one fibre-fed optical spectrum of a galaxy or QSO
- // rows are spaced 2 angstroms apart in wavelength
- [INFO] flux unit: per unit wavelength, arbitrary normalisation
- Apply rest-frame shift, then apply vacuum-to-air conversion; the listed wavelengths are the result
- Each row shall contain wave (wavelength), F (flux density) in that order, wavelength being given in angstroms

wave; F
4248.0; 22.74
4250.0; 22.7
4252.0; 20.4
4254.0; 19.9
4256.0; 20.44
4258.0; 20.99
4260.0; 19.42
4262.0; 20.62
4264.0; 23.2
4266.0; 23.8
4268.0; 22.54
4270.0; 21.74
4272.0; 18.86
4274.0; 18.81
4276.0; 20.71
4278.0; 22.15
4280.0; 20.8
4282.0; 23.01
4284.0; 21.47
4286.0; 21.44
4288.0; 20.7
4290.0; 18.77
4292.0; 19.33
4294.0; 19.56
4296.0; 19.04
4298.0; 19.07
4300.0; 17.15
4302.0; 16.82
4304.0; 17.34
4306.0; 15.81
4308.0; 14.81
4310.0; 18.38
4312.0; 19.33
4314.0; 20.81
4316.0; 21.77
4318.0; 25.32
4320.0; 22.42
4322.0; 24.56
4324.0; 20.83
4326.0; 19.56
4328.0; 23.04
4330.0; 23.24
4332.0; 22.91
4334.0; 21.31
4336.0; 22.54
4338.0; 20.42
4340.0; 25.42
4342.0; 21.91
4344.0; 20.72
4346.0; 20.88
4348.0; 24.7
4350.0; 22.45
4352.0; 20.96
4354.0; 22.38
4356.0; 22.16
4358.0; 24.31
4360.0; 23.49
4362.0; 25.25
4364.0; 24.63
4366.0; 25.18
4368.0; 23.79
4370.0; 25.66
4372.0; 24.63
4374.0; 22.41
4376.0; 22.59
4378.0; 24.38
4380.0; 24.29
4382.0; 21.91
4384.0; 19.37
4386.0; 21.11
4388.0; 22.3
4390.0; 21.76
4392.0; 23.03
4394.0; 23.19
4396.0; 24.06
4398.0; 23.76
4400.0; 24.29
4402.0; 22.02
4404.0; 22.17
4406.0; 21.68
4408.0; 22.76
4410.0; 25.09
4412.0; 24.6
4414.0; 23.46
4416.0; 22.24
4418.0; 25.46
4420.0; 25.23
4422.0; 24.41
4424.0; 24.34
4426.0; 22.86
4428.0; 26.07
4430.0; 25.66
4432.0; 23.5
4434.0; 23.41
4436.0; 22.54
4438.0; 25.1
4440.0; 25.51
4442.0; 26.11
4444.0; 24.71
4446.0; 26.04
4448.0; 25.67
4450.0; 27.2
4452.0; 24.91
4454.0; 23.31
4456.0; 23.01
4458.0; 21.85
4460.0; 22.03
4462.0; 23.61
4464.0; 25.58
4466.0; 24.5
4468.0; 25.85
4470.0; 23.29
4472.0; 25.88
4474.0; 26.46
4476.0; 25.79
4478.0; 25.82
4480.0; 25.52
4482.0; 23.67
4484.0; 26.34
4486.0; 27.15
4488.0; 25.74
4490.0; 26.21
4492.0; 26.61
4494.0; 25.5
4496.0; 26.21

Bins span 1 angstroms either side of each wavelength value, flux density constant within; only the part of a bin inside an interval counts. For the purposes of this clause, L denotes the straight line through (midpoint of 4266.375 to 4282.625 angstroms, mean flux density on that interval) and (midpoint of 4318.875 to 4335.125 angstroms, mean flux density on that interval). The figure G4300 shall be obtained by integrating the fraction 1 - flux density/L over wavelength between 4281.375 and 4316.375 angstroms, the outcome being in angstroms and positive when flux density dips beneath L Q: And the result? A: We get 4.19 angstroms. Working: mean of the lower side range 21.1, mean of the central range 19.1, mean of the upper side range 22.3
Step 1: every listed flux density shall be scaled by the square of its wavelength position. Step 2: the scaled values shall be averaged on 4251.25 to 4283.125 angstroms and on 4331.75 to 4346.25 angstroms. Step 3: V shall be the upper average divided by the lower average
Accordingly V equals 1.1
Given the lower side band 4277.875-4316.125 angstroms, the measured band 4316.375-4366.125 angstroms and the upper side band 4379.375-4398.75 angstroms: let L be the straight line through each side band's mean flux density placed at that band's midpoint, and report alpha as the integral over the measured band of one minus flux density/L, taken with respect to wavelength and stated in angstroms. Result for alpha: -4.8 angstroms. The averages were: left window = 19.3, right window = 22.4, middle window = 22.8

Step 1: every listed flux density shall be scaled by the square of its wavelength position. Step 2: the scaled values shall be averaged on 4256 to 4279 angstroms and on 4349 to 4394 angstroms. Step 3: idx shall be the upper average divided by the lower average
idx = 1.15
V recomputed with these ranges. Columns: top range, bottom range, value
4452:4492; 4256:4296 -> 1.30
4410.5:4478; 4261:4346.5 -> 1.26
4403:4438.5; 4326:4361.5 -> 1.10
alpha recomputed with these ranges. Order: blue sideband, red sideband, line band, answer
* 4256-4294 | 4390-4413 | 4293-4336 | 3.0 angstroms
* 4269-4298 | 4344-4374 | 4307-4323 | 0.6 angstroms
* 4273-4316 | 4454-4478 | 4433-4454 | -1.2 angstroms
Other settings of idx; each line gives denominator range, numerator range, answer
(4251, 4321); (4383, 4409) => 1.17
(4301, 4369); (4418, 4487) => 1.20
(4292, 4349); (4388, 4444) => 1.20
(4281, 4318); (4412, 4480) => 1.36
